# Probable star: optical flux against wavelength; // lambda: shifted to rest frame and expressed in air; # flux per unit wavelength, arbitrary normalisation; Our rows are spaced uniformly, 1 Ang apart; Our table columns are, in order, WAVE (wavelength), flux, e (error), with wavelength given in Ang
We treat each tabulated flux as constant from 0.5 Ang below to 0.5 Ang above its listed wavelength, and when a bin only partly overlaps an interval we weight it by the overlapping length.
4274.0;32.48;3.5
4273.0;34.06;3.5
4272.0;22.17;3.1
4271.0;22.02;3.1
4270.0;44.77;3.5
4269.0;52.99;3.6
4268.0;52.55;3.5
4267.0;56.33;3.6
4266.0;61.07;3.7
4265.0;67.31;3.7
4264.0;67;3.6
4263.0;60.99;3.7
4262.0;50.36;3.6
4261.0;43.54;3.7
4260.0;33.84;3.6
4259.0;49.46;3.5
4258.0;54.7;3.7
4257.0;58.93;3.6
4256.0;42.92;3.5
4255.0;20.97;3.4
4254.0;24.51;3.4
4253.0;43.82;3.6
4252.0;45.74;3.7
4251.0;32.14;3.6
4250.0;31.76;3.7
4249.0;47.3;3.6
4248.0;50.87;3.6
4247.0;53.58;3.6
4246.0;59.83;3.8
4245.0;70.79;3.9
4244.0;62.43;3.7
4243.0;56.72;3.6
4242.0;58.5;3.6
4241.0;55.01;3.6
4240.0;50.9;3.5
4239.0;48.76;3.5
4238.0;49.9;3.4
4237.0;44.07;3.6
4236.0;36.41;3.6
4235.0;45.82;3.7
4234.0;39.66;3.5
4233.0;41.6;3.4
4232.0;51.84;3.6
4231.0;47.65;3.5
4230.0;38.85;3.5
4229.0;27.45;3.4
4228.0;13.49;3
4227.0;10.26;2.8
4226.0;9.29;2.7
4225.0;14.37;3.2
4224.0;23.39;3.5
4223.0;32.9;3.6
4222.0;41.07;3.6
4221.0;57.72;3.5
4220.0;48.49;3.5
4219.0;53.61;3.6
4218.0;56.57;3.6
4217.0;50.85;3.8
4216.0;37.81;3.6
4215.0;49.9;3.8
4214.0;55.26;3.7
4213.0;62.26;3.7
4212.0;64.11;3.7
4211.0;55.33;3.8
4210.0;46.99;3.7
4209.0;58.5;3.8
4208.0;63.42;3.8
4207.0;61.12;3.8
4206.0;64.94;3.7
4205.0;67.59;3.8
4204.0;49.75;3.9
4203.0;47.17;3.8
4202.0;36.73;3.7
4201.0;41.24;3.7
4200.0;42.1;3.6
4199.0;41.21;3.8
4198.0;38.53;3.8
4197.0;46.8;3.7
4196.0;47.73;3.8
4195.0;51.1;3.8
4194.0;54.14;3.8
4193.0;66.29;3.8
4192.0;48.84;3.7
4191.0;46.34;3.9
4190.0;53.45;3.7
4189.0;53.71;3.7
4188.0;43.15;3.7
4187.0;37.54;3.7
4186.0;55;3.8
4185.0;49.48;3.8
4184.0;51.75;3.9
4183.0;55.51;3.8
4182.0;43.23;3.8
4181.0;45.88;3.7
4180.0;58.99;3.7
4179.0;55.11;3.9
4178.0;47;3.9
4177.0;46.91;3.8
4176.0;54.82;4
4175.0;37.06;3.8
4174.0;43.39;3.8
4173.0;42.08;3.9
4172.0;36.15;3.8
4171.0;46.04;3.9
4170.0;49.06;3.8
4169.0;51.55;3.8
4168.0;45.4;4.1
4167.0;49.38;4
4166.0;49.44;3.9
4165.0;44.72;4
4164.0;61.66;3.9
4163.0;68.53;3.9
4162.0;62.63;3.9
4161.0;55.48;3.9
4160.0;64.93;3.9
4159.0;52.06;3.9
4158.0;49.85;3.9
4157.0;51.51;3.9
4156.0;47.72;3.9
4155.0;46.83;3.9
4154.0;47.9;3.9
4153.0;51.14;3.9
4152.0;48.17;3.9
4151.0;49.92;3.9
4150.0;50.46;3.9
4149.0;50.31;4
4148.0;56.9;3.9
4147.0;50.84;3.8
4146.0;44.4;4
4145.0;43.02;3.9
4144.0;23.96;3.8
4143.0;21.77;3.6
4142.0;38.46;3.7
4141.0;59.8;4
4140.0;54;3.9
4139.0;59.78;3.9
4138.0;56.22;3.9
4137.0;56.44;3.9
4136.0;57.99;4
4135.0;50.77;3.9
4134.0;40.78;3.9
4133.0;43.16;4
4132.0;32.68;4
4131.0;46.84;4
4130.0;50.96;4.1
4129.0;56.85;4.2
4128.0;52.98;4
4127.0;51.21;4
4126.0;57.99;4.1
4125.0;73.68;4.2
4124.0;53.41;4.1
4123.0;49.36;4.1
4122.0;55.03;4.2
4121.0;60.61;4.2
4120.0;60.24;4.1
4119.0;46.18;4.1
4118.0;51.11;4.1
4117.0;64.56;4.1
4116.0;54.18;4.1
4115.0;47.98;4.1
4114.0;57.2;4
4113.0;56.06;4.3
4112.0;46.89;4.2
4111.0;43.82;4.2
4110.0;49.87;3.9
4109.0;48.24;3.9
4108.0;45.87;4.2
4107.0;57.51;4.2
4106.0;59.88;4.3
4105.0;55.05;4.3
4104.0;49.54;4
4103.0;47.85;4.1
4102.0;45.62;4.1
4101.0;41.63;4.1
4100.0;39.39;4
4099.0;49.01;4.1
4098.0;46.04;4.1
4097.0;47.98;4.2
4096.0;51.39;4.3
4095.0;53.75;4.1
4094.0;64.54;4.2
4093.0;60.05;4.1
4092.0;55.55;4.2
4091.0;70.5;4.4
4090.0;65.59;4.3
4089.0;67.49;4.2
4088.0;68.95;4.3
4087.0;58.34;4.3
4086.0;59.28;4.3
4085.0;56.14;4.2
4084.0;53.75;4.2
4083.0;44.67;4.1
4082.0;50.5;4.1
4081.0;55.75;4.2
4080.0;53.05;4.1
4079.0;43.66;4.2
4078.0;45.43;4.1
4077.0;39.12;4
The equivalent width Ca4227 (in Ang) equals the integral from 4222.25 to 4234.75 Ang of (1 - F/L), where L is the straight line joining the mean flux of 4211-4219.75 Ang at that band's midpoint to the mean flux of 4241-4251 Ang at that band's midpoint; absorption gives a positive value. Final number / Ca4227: 5.6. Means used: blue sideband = 53.7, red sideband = 53.5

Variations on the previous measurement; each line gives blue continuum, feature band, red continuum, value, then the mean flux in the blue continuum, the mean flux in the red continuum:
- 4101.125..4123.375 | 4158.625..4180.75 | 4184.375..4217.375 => 0.3 Ang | 52.2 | 51.2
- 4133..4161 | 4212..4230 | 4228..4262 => 3.1 Ang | 49.1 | 45.7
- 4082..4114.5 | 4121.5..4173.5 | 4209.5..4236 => -1.6 Ang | 53.6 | 41.3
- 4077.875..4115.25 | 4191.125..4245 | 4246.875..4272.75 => 0.9 Ang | 53.1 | 45.6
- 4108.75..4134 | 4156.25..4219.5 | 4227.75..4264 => -2.7 Ang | 52.3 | 46.2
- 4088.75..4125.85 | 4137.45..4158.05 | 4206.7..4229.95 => 0.9 Ang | 53.8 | 43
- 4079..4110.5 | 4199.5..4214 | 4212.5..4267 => -2.2 Ang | 53.8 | 45.4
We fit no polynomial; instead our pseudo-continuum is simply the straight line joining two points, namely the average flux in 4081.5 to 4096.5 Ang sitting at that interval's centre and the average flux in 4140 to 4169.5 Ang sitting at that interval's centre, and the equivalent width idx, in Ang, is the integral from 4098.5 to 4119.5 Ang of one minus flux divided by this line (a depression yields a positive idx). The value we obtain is 2.09 Ang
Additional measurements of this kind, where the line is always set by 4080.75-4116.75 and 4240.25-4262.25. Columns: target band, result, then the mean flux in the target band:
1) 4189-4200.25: 0.16 Ang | 49.1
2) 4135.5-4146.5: 1.07 Ang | 46.9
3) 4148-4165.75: -0.67 Ang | 53.2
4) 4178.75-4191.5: 0.09 Ang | 49.8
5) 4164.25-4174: 0.88 Ang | 46.2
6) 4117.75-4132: -0.40 Ang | 54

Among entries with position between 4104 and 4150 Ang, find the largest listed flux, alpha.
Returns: 73.68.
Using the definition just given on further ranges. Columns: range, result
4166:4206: 67.59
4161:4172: 68.53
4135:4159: 59.8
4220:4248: 70.79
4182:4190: 55.51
